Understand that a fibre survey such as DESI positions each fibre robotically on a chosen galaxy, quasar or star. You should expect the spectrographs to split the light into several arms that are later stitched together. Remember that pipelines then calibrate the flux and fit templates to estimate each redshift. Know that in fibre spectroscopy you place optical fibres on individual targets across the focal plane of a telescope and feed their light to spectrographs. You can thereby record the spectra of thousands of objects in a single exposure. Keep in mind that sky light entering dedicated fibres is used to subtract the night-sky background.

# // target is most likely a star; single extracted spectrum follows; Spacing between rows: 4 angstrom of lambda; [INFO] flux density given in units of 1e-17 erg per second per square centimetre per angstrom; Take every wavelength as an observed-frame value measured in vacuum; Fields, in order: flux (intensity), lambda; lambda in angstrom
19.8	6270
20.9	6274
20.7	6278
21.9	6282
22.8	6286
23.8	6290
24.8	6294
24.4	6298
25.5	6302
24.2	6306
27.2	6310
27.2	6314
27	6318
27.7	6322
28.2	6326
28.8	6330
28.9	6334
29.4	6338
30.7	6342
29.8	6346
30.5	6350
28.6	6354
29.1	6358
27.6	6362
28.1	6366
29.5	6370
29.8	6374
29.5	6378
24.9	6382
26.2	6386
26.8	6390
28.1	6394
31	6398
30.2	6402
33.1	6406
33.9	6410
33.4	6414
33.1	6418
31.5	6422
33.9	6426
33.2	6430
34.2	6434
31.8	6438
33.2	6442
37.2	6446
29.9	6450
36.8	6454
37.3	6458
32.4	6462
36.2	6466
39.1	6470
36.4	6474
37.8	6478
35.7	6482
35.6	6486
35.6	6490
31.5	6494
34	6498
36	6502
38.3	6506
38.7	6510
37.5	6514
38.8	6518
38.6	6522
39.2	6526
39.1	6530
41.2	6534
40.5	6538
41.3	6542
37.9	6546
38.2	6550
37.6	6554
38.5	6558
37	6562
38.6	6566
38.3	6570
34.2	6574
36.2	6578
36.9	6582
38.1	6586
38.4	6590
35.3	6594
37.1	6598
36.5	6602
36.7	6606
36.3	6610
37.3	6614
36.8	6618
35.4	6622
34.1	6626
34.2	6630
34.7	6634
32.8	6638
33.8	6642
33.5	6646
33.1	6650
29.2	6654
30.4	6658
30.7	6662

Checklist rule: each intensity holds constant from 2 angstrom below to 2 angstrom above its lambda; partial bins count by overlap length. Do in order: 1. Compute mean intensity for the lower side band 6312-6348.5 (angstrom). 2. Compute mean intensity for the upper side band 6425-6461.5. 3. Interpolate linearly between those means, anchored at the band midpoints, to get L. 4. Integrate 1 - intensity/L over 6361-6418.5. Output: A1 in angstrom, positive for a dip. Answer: 3.5 angstrom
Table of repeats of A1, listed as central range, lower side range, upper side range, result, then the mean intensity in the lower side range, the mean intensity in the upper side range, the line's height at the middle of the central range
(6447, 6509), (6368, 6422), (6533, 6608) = -3.52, 30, 37.8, 33.7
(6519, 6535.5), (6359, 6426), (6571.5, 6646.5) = -2.89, 29.9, 35.8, 33.6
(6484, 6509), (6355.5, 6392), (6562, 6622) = -1.77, 28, 36.9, 33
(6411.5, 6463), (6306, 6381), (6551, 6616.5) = -2.92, 28.6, 37.1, 31.9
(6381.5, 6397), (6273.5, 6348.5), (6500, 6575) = 1.76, 26.1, 38.5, 30.4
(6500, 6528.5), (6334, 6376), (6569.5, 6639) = -3.85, 29.3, 36.1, 33.6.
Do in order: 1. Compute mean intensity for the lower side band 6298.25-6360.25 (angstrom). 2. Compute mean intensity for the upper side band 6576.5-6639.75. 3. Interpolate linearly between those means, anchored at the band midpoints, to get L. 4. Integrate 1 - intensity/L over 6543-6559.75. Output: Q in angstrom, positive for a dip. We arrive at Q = -1.9 angstrom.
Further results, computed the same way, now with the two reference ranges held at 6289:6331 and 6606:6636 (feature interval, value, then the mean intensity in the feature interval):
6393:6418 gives -2.3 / 31.9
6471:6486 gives -2.6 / 36.7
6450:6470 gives -3.0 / 35.4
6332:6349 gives -1.6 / 29.7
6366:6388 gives 0.2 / 28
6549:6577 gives -2.9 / 37.4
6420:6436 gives -1.8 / 33.2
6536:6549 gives -2.5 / 39.8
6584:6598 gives -1.0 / 37.2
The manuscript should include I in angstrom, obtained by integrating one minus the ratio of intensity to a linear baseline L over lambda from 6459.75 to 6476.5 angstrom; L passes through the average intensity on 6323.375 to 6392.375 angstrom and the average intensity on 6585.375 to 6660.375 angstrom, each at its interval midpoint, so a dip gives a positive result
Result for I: -2.6 angstrom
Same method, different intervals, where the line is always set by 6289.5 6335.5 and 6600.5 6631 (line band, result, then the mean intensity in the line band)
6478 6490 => -1.56 angstrom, 36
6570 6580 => -0.33 angstrom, 35.8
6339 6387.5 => -1.11 angstrom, 28.7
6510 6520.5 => -1.74 angstrom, 38.3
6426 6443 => -1.61 angstrom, 33.2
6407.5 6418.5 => -1.42 angstrom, 33.5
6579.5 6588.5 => -0.64 angstrom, 37.5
